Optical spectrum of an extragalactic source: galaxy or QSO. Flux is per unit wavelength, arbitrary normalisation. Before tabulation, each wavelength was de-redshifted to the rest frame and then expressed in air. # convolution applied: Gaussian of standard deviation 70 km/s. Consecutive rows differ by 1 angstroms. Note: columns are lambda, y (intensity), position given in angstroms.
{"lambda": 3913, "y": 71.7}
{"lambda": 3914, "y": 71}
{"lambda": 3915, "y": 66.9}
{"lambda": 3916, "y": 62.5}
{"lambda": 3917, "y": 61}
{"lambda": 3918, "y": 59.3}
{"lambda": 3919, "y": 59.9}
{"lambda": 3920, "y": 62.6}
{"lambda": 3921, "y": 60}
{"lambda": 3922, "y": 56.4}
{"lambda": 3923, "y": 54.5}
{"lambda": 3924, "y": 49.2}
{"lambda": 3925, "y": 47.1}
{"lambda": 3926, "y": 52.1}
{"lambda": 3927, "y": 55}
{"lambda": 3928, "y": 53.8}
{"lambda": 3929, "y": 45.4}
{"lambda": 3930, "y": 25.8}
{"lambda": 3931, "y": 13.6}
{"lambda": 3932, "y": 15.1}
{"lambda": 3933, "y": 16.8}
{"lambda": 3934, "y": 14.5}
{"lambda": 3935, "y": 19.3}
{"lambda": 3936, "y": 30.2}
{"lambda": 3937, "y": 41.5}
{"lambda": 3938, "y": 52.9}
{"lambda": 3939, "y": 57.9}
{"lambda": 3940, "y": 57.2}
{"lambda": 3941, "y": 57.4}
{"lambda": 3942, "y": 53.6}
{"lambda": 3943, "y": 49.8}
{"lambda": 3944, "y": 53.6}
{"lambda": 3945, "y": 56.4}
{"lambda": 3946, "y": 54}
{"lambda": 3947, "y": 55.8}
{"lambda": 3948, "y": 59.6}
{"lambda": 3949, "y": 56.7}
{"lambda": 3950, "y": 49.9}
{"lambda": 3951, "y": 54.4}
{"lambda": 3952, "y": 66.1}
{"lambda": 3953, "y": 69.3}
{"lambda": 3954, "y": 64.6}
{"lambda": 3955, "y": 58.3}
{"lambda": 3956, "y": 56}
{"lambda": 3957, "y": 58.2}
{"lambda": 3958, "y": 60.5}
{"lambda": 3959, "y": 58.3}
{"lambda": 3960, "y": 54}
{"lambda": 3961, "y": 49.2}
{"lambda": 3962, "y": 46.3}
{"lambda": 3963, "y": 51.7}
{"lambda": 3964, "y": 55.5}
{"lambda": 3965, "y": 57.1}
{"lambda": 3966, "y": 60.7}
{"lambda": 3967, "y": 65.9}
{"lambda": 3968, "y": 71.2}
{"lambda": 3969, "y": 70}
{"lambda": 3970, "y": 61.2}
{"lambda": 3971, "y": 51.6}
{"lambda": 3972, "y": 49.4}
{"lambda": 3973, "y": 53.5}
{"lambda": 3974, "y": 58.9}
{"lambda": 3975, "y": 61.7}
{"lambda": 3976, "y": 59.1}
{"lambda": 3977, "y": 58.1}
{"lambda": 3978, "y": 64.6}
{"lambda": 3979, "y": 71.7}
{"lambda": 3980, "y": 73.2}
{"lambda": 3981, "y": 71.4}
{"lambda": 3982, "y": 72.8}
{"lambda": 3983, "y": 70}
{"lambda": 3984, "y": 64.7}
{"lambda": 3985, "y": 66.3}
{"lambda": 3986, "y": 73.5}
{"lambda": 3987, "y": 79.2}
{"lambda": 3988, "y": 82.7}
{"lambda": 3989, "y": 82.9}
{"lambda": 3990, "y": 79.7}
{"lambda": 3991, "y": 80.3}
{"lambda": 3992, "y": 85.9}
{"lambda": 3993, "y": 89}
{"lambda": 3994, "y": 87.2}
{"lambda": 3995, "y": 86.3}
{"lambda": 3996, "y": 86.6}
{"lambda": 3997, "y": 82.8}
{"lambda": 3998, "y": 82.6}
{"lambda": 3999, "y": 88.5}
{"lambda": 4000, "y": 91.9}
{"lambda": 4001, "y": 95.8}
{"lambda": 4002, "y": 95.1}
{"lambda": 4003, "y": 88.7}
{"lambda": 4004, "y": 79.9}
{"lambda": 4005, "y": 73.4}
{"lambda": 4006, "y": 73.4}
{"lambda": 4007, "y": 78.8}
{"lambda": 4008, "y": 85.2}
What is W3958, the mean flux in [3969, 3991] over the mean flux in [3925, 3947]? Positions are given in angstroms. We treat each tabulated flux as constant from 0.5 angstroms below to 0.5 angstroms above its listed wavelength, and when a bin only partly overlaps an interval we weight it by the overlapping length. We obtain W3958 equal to 1.60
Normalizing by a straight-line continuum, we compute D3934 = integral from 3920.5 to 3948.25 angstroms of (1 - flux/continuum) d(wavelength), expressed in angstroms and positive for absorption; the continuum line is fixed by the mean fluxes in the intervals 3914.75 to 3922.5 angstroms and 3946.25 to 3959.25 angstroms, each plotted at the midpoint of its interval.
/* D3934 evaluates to 7.0 angstroms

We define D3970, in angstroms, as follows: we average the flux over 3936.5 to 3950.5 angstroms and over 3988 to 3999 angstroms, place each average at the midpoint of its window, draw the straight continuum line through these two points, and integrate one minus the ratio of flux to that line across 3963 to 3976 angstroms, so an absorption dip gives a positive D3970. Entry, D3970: 1.9 angstroms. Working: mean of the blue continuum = 54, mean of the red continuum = 84.4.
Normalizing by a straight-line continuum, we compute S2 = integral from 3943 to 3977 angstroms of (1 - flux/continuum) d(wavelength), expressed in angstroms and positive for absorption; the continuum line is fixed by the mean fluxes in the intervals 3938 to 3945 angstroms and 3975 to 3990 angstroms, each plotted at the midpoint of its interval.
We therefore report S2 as 2.27 angstroms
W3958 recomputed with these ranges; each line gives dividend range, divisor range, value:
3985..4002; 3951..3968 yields 1.44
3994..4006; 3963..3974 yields 1.45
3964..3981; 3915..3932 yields 1.22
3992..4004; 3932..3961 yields 1.74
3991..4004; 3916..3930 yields 1.62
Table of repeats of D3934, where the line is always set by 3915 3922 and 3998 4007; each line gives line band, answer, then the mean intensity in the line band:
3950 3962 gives 2.3 angstroms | 58.1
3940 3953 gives 2.4 angstroms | 56.2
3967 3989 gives 3.4 angstroms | 66.3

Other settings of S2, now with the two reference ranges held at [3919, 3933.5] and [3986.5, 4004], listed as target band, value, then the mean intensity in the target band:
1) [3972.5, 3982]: 1.4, 64.1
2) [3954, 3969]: 1.7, 58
